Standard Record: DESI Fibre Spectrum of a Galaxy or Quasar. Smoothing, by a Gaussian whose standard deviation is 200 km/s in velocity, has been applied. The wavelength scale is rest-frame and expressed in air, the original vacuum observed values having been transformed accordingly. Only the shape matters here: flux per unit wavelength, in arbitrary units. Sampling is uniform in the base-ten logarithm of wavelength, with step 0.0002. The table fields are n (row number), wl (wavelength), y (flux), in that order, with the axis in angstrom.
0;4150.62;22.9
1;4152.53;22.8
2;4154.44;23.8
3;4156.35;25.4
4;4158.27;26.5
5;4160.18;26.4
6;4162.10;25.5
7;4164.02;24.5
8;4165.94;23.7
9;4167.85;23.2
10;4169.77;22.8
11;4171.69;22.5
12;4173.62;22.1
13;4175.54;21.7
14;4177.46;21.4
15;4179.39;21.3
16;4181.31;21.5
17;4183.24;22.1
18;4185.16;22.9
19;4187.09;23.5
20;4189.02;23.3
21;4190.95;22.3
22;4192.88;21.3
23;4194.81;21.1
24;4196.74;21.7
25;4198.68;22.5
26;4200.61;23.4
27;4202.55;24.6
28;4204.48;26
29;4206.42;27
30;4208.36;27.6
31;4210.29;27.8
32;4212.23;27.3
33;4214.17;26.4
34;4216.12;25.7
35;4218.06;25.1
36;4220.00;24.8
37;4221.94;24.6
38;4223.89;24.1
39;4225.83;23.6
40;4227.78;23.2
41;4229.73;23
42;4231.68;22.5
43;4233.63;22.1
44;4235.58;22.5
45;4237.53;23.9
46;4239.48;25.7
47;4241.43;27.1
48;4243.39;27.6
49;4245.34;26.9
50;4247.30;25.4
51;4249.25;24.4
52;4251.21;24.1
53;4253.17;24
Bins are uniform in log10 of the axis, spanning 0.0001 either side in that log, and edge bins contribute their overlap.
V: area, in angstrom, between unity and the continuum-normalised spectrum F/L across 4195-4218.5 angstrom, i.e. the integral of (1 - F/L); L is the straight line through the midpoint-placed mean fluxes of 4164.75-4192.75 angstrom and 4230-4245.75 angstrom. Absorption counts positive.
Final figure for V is -1.8 angstrom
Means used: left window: 22.4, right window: 24.6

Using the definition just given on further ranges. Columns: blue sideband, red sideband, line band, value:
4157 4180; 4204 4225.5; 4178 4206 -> 2.3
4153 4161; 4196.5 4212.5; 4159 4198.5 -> 4.1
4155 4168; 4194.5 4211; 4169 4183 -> 1.7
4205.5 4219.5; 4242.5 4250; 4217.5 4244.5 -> 2.1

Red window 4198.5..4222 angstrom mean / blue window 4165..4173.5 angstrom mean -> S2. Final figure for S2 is 1.12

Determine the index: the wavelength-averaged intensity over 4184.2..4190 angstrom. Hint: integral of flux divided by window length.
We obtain 23.2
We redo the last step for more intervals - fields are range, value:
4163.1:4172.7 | 23.3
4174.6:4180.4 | 21.5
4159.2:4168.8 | 24.7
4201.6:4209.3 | 26.3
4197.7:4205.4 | 24.1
